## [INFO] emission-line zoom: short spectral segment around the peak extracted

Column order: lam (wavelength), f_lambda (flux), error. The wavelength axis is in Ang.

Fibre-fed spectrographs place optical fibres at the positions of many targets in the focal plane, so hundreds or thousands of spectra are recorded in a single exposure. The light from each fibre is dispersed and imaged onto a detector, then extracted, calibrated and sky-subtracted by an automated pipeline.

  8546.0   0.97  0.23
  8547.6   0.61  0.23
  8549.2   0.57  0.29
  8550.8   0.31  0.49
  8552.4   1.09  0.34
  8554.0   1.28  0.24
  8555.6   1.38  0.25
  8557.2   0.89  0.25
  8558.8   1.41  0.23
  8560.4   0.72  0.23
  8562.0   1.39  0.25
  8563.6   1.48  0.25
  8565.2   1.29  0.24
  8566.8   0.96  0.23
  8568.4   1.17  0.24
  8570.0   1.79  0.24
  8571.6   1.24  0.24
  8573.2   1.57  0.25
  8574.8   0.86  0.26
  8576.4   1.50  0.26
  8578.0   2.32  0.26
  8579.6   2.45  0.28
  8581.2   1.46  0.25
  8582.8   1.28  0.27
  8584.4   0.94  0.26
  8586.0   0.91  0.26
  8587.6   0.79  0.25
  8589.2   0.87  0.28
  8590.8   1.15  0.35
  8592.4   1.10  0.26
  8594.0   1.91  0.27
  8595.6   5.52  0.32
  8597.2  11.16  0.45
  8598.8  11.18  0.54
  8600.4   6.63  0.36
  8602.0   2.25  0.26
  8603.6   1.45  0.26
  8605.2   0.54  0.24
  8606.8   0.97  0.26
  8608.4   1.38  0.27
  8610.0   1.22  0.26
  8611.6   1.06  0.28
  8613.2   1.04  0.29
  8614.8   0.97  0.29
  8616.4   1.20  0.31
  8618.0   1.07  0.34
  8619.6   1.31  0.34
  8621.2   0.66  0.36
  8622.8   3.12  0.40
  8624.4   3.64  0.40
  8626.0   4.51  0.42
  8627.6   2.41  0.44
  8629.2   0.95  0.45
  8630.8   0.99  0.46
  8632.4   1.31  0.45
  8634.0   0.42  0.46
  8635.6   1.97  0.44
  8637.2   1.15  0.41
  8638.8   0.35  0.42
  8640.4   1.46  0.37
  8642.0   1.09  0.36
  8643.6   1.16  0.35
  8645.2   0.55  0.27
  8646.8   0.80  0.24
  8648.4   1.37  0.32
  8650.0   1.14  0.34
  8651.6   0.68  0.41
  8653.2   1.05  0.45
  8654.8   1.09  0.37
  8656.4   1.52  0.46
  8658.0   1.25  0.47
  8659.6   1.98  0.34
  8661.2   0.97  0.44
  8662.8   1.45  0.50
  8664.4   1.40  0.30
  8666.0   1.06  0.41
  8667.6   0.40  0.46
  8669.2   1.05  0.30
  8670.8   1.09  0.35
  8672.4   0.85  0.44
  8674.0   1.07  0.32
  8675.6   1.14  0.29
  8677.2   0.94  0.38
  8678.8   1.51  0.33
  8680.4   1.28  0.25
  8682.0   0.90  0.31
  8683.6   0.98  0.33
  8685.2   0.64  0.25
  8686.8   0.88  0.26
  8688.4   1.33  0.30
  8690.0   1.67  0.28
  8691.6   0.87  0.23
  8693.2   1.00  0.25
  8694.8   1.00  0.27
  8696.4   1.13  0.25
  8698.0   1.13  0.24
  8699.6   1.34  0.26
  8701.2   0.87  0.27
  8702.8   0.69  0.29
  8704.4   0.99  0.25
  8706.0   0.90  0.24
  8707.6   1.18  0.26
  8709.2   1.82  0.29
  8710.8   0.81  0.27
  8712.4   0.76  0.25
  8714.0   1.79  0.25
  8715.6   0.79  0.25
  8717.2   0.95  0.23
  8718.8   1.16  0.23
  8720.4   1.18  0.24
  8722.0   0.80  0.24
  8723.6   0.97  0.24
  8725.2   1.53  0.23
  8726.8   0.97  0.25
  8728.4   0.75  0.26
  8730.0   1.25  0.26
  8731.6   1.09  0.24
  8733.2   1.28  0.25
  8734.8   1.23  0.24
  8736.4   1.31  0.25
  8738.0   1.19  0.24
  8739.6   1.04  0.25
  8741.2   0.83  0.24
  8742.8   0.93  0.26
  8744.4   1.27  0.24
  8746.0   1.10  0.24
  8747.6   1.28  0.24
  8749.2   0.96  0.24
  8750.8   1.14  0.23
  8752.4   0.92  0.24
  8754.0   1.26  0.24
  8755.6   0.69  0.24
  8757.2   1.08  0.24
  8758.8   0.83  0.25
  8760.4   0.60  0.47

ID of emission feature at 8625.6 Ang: [N II]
